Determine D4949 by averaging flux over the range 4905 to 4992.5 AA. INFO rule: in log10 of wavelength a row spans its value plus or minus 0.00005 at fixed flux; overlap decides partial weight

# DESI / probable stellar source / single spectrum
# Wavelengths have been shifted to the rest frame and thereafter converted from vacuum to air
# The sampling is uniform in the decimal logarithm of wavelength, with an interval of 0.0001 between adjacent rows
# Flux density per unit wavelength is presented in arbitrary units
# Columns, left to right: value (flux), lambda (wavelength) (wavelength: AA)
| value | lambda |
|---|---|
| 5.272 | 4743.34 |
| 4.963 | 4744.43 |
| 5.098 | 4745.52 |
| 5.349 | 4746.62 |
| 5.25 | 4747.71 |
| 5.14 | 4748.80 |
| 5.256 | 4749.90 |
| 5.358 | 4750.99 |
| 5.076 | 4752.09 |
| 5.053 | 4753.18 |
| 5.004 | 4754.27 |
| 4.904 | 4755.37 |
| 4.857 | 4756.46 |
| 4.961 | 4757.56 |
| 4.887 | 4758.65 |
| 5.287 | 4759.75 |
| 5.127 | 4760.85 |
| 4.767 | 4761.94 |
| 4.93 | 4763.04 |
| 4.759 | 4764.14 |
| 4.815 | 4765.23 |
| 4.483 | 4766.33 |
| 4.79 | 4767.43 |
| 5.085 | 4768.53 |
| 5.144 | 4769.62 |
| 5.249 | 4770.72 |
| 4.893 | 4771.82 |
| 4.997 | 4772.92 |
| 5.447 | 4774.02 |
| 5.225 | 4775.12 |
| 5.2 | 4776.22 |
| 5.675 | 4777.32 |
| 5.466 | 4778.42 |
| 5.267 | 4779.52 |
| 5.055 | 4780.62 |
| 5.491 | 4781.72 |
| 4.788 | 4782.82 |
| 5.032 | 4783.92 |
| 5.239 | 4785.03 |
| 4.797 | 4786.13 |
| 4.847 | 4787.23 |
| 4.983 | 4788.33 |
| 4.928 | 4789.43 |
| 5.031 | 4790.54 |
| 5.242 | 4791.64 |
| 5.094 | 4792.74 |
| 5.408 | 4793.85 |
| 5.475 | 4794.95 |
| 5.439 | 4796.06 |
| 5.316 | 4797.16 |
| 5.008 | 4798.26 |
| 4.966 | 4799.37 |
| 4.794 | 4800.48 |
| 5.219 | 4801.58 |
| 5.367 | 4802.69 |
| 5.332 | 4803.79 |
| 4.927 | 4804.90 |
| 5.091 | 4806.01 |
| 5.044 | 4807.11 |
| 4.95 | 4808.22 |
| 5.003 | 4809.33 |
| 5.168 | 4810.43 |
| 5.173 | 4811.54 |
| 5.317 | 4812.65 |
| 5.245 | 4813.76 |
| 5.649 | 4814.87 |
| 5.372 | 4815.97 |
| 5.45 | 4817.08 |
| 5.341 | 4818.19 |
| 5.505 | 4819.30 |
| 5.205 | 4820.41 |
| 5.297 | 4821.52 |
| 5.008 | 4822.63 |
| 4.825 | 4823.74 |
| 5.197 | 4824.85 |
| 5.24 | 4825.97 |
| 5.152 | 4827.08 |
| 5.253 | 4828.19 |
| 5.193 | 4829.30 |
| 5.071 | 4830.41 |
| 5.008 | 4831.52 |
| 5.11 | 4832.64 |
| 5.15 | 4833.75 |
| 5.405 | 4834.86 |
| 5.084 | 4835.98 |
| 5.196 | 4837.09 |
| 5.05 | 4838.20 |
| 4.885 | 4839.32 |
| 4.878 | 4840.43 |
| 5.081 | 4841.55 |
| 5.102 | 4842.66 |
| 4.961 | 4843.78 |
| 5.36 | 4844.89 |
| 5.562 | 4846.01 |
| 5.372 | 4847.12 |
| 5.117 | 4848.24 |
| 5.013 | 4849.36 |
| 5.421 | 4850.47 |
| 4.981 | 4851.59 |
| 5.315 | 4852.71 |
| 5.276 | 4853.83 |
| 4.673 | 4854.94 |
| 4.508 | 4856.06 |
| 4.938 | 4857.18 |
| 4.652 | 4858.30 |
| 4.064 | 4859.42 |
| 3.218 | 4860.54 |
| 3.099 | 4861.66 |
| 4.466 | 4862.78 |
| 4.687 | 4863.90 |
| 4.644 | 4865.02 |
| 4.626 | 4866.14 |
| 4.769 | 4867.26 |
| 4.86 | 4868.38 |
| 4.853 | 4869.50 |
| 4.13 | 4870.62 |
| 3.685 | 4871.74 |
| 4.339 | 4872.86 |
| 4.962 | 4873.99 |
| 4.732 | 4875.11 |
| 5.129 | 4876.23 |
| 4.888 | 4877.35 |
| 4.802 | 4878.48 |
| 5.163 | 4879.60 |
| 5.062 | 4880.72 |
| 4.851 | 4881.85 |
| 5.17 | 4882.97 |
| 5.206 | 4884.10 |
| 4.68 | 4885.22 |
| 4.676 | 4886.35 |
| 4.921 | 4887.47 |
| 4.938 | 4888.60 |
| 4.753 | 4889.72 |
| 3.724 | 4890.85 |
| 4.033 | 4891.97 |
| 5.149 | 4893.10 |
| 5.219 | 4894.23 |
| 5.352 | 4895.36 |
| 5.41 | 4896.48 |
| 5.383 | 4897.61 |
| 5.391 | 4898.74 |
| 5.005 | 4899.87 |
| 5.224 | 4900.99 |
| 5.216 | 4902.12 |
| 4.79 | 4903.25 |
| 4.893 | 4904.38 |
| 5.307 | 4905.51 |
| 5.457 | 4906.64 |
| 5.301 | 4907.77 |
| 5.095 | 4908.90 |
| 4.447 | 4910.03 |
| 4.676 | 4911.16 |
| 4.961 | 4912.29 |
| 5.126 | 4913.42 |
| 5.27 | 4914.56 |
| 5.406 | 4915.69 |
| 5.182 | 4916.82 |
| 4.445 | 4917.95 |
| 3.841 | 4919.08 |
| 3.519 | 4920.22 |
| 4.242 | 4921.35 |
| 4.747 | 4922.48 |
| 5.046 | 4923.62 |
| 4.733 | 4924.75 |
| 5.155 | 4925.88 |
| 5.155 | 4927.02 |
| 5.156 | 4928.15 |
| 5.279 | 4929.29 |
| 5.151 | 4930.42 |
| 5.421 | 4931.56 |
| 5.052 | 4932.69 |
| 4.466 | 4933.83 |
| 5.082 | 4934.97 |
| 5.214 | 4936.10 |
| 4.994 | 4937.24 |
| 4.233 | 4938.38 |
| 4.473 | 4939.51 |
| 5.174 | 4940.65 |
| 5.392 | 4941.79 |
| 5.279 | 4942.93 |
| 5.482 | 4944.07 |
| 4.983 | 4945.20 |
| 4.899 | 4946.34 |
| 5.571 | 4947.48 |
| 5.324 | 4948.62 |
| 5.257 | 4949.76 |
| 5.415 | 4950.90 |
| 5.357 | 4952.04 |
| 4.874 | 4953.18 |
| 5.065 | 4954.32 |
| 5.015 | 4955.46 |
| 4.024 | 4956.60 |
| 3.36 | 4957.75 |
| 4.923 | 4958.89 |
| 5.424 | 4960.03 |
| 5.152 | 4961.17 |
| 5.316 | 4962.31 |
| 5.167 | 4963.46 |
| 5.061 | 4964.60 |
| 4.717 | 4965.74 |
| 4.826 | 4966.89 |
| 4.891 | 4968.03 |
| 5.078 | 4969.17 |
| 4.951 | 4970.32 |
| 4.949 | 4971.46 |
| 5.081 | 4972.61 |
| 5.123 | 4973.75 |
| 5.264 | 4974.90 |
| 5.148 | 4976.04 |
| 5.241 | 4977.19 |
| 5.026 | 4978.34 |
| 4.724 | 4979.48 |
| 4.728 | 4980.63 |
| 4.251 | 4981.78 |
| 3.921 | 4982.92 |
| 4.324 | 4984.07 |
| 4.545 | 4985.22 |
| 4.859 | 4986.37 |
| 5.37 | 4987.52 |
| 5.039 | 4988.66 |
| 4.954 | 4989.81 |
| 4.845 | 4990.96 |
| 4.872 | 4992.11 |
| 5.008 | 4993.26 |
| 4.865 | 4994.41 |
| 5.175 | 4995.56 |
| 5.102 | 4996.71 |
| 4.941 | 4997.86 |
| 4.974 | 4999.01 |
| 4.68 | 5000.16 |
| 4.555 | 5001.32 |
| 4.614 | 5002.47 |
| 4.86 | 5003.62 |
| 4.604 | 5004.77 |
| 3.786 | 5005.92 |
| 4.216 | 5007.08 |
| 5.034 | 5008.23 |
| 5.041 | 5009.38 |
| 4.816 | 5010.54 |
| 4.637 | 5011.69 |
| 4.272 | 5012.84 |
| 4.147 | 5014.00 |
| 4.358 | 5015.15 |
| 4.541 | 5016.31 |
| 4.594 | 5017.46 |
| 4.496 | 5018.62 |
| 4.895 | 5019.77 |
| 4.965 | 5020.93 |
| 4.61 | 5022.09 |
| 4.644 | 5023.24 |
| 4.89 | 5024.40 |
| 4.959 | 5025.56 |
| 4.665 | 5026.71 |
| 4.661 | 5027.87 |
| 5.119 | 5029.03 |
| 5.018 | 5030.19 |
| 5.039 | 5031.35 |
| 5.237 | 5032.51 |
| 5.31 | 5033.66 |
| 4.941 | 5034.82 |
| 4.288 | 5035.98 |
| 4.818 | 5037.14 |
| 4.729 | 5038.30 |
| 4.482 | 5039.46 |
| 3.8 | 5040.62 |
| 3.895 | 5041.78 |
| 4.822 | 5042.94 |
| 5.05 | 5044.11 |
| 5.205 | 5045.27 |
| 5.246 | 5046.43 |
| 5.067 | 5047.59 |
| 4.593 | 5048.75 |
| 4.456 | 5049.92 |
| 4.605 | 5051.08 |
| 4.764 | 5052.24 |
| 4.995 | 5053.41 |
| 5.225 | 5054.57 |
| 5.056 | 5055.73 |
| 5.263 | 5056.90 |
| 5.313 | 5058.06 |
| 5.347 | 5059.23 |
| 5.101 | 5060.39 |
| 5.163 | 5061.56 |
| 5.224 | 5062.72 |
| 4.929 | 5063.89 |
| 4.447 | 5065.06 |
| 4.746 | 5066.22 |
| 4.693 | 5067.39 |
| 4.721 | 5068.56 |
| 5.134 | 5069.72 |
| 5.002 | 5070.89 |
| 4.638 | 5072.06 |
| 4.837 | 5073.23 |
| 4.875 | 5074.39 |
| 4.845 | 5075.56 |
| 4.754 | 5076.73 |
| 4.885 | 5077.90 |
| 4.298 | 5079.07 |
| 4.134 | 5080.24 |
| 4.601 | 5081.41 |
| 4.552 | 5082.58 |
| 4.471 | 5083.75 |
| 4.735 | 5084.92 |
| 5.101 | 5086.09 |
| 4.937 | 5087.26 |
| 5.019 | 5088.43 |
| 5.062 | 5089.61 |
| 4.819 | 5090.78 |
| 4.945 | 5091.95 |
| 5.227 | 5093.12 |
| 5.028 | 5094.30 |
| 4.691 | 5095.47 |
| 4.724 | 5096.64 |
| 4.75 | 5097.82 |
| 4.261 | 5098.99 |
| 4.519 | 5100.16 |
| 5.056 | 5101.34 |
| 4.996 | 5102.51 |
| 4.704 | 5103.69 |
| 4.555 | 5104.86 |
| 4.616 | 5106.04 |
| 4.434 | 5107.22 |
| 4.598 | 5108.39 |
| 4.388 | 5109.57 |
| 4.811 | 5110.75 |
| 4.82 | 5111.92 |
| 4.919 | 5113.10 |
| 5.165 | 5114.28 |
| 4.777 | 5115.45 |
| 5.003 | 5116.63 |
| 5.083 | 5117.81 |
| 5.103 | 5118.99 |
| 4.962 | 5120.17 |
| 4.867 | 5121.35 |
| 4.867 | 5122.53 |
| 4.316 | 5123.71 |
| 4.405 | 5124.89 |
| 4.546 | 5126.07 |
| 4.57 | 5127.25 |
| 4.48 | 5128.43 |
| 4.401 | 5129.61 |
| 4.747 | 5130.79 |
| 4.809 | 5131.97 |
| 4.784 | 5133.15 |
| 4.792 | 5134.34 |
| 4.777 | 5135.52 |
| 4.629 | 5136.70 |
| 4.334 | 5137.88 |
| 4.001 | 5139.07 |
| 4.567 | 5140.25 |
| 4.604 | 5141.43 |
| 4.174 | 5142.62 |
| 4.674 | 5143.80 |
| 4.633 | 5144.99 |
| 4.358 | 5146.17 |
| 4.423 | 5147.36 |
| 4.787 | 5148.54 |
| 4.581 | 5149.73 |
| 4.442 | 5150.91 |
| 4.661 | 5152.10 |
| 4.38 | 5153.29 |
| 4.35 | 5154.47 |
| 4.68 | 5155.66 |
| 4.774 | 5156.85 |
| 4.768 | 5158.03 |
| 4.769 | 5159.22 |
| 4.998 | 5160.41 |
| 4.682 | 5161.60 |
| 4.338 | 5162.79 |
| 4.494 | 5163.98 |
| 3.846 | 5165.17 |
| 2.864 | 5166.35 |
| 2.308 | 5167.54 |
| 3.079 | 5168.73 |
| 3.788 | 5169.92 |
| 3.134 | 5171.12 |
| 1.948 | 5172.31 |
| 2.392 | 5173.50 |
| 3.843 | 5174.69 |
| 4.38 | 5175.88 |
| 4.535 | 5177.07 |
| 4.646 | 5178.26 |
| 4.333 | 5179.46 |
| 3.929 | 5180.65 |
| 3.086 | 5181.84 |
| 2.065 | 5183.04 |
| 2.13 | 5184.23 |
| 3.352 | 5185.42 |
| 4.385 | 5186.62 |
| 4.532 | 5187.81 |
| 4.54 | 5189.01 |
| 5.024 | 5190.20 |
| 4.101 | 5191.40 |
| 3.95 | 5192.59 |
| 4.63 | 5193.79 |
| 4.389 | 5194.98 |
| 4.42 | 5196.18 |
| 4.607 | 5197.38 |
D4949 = 4.93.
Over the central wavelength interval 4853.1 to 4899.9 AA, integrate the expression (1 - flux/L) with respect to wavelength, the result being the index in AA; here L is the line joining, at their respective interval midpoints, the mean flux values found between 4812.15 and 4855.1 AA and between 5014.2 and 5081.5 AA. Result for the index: 3.65 AA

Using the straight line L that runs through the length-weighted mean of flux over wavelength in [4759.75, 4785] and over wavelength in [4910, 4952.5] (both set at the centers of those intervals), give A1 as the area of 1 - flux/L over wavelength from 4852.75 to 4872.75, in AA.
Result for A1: 2.3 AA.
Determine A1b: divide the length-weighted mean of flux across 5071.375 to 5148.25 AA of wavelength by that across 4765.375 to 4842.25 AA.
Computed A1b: 0.91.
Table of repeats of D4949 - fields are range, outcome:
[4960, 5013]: 4.85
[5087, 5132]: 4.77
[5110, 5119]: 4.94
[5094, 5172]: 4.51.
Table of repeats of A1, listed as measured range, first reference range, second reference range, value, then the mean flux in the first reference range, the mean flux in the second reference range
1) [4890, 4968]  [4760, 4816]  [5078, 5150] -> -0.5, 5.12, 4.69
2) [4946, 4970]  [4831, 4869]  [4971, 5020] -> -1.0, 4.87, 4.75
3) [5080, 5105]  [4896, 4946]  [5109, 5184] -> -1.7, 4.98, 4.32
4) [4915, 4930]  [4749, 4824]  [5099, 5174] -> 0.3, 5.12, 4.43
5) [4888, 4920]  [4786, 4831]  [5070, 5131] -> 0.5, 5.17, 4.75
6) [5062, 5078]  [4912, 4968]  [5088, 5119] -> 0.0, 4.95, 4.81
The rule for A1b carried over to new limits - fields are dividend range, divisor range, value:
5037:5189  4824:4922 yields 0.93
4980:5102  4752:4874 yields 0.95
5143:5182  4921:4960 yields 0.82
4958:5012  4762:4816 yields 0.95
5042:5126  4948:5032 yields 1.00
